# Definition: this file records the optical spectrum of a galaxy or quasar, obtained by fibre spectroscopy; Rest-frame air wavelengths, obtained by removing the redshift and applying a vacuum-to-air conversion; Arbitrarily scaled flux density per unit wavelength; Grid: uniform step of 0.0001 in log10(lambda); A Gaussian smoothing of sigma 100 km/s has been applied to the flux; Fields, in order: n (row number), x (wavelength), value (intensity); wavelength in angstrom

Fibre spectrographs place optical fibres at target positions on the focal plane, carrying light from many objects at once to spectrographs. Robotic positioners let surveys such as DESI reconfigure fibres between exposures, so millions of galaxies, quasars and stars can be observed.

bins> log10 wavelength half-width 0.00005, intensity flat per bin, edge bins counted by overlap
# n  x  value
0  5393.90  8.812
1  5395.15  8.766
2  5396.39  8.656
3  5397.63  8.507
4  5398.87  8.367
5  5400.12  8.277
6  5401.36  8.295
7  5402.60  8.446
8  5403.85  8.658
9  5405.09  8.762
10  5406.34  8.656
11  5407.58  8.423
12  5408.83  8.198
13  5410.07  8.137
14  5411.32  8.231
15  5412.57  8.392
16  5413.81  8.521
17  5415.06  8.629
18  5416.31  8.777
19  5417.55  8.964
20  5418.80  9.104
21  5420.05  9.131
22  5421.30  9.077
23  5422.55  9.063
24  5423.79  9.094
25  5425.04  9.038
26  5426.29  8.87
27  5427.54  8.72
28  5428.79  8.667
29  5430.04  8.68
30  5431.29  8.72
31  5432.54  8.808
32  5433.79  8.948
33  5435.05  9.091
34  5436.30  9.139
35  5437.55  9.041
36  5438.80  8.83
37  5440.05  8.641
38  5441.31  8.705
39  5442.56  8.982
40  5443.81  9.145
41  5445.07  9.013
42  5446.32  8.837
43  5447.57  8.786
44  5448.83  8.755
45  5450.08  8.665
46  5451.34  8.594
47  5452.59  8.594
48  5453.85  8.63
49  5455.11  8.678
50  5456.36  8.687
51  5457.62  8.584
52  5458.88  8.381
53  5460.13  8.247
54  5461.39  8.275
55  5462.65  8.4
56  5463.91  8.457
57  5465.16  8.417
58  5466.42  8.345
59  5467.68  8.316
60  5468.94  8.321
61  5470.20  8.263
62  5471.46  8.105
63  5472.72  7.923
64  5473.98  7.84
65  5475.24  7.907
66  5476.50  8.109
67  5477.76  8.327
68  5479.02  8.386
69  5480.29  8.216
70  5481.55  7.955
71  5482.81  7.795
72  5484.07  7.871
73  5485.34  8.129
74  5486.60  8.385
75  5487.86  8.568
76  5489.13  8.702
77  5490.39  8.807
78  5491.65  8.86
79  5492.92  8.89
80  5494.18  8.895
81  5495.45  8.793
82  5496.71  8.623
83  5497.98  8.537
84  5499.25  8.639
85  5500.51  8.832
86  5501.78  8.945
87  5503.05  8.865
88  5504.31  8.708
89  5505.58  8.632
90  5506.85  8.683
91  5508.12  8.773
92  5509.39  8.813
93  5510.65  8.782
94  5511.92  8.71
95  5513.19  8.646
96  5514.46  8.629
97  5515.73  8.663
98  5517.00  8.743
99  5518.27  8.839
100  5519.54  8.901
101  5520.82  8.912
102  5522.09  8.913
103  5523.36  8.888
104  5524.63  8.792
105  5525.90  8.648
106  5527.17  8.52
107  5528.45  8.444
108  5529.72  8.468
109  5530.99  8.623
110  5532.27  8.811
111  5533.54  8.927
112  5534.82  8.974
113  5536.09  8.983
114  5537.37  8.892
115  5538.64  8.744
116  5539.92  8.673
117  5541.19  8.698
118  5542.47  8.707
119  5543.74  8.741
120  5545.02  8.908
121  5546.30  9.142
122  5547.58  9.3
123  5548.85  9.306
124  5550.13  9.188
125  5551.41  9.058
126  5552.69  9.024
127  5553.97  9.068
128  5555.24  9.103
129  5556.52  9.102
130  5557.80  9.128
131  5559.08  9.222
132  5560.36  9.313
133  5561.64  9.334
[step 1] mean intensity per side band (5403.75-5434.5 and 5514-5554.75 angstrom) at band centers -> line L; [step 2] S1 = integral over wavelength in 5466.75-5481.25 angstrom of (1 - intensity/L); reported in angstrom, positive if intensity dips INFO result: 1.0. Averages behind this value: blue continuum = 8.73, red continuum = 8.85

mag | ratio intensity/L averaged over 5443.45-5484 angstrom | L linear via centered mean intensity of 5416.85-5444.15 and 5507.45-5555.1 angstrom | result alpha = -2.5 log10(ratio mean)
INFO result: 0.06 mag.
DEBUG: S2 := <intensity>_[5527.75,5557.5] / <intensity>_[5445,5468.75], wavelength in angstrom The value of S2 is 1.0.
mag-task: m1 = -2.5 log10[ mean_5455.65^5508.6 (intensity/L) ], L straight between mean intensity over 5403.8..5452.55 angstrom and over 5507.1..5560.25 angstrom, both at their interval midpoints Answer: 0.05 mag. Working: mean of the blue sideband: 8.78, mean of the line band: 8.44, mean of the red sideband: 8.87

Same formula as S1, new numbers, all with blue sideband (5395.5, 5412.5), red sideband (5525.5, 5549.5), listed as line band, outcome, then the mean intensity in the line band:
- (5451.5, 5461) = 0.1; 8.54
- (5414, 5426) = -0.7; 8.97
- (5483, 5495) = 0.2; 8.54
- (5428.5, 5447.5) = -0.8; 8.89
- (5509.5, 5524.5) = 0.0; 8.79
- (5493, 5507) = -0.1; 8.75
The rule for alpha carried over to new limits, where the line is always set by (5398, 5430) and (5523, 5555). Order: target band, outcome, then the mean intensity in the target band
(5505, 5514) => 0.01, 8.72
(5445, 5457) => 0.00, 8.71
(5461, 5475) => 0.07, 8.23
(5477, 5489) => 0.07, 8.2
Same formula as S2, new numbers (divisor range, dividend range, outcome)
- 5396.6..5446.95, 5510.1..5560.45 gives 1.02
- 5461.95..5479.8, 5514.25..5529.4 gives 1.06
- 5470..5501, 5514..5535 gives 1.04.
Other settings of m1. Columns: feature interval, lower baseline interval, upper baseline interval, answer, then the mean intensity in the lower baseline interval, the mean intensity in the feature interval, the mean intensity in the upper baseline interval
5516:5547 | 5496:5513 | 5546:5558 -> 0.02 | 8.73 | 8.78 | 9.15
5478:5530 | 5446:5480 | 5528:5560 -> 0.01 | 8.39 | 8.63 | 8.94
